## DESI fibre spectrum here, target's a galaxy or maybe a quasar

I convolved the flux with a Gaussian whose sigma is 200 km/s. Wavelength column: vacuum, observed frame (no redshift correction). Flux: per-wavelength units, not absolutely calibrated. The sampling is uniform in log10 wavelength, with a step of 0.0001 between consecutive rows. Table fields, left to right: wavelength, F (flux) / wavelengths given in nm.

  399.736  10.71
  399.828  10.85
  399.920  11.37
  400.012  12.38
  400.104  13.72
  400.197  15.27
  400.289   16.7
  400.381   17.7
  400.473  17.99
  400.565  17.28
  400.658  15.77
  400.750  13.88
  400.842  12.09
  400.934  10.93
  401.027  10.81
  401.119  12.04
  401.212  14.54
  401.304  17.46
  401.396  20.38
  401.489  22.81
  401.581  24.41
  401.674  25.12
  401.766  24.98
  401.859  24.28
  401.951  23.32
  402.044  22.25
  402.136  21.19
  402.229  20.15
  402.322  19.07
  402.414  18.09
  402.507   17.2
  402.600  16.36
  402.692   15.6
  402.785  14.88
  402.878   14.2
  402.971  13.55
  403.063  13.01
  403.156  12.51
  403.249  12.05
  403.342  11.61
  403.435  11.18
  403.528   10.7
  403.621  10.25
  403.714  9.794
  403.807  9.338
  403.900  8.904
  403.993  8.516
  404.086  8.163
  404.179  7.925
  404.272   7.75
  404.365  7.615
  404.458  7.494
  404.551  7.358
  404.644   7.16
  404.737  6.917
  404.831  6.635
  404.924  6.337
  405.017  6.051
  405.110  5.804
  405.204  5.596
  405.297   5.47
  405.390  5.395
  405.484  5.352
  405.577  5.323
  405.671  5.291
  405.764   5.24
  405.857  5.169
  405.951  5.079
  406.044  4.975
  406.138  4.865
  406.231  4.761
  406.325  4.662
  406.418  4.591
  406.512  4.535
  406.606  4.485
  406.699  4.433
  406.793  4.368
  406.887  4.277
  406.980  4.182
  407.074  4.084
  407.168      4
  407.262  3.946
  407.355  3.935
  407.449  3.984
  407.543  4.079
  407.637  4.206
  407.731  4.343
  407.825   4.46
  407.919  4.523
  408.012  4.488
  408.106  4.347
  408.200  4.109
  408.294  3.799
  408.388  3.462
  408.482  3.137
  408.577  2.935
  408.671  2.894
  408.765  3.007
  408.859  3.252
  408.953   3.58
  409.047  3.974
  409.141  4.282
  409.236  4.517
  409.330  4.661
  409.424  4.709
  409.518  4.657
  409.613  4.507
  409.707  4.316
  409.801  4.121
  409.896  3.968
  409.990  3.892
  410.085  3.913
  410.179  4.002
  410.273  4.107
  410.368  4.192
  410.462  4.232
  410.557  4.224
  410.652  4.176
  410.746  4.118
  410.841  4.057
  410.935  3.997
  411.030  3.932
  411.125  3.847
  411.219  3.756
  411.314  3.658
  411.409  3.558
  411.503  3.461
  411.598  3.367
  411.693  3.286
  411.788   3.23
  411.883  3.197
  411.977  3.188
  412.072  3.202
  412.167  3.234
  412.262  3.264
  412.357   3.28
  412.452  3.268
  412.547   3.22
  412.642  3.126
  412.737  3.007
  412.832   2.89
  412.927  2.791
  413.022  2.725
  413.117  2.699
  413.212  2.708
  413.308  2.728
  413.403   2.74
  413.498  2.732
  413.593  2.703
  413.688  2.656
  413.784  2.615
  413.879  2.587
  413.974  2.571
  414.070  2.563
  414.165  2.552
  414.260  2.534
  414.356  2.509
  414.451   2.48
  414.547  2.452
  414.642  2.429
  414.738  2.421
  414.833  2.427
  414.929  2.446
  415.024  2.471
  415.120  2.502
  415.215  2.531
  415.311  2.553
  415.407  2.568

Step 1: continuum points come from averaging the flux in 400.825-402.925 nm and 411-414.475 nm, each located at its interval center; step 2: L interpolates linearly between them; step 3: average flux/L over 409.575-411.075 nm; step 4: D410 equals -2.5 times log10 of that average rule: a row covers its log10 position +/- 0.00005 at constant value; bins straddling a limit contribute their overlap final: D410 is 0.48 mag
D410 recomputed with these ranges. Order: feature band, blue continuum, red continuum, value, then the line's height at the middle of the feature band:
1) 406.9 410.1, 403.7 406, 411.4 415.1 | 0.241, 5.05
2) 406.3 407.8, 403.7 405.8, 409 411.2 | 0.324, 5.73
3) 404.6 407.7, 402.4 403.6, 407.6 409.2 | 0.491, 7.94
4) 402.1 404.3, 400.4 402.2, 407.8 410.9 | 0.180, 15.1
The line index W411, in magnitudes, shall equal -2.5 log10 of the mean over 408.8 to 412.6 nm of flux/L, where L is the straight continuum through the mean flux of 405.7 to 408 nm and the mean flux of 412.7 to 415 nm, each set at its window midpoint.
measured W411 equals -0.11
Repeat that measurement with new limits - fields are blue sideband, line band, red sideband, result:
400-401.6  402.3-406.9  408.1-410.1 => 0.269 mag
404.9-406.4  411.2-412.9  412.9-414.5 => -0.030 mag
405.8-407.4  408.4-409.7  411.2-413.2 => 0.015 mag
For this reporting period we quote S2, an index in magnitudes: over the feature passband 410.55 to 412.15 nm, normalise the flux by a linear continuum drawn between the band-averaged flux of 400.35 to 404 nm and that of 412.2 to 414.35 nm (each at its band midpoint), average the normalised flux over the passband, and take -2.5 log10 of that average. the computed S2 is 0.36 mag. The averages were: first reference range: 16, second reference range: 2.81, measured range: 3.64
